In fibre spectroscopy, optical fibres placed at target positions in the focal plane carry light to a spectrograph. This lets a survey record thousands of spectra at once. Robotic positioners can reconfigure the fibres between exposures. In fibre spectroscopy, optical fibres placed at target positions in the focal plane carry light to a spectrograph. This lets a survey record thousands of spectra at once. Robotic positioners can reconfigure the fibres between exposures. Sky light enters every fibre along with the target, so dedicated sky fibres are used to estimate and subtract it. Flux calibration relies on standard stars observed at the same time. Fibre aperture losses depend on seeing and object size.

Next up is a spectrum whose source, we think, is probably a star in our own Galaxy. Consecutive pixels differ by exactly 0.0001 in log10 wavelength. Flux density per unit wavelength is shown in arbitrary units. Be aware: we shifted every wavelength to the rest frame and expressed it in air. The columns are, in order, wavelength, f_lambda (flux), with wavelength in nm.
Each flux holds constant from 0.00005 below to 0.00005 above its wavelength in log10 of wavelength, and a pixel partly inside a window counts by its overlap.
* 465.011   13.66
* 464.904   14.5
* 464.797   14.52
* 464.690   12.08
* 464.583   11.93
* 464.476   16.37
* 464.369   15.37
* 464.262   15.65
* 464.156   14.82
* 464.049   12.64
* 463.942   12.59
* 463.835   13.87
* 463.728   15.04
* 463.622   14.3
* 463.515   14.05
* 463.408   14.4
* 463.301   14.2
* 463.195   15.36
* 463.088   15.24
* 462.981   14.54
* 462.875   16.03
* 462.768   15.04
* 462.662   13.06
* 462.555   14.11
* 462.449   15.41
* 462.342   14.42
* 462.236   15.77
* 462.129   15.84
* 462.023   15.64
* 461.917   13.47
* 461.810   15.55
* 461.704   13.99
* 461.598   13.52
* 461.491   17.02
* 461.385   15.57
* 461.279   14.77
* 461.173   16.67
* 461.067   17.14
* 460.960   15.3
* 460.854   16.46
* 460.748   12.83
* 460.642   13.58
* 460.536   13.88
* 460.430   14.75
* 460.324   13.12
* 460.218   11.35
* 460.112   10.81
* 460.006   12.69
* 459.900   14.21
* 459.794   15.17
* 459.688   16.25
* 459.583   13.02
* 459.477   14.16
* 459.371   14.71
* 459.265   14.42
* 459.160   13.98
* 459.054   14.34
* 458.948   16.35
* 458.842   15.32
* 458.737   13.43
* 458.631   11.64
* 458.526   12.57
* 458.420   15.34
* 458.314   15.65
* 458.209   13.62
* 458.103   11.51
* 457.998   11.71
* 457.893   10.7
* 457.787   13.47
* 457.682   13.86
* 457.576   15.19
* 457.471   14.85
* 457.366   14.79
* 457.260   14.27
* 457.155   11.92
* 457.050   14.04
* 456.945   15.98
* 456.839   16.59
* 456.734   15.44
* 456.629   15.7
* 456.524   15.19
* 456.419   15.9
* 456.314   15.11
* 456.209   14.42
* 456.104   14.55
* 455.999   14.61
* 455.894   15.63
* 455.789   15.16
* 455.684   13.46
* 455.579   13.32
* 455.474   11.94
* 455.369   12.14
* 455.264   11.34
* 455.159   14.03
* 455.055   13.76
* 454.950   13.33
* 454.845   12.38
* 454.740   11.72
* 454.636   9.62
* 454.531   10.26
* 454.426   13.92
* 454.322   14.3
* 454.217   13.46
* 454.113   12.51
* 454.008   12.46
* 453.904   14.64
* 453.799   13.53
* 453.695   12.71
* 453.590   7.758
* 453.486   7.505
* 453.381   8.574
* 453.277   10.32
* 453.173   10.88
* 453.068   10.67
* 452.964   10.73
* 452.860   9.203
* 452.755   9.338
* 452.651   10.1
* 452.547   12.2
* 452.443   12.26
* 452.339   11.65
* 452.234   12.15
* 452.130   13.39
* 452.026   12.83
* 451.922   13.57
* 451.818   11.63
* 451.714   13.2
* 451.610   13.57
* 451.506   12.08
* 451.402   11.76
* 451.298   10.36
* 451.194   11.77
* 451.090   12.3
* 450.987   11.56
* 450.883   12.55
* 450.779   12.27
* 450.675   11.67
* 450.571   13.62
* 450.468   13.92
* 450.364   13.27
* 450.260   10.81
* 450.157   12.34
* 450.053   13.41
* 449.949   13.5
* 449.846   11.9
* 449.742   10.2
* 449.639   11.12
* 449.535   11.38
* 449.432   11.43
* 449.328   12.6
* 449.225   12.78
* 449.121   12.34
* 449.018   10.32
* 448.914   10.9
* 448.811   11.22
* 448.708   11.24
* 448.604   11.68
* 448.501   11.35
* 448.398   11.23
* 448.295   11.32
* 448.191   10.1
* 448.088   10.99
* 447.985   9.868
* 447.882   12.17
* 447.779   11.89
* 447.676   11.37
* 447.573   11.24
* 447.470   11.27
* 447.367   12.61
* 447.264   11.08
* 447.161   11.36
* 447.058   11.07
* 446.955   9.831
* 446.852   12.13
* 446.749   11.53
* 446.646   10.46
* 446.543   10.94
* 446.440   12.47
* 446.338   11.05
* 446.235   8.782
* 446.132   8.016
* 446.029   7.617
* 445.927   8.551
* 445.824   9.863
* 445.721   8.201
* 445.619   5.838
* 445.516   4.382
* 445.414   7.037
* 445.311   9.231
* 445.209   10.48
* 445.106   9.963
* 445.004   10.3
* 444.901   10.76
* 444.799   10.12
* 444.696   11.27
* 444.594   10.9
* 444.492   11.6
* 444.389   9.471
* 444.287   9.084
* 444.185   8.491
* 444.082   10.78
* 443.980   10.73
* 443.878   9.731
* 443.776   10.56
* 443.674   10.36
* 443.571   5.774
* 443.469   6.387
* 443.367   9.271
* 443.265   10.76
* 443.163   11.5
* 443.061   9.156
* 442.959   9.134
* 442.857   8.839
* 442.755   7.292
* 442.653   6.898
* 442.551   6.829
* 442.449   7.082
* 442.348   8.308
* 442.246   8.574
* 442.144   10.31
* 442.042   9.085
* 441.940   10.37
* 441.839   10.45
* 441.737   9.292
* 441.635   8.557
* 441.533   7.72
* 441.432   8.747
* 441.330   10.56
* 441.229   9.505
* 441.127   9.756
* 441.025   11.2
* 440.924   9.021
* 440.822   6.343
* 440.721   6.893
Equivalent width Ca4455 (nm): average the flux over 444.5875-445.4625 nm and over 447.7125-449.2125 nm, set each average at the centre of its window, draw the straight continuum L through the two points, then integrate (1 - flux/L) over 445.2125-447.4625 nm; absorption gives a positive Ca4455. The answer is 0.17 nm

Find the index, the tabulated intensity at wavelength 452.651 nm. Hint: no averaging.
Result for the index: 10.1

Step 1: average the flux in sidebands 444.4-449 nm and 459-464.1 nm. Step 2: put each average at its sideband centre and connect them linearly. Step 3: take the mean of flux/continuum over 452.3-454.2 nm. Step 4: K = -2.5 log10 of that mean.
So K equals 0.11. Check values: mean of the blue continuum 10.3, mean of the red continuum 14.5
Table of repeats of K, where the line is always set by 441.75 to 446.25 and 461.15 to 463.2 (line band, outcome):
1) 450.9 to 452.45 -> -0.064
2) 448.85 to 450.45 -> -0.096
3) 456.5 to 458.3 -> -0.050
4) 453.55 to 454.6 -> -0.017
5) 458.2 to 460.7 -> 0.014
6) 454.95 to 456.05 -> -0.057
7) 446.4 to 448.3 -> -0.110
